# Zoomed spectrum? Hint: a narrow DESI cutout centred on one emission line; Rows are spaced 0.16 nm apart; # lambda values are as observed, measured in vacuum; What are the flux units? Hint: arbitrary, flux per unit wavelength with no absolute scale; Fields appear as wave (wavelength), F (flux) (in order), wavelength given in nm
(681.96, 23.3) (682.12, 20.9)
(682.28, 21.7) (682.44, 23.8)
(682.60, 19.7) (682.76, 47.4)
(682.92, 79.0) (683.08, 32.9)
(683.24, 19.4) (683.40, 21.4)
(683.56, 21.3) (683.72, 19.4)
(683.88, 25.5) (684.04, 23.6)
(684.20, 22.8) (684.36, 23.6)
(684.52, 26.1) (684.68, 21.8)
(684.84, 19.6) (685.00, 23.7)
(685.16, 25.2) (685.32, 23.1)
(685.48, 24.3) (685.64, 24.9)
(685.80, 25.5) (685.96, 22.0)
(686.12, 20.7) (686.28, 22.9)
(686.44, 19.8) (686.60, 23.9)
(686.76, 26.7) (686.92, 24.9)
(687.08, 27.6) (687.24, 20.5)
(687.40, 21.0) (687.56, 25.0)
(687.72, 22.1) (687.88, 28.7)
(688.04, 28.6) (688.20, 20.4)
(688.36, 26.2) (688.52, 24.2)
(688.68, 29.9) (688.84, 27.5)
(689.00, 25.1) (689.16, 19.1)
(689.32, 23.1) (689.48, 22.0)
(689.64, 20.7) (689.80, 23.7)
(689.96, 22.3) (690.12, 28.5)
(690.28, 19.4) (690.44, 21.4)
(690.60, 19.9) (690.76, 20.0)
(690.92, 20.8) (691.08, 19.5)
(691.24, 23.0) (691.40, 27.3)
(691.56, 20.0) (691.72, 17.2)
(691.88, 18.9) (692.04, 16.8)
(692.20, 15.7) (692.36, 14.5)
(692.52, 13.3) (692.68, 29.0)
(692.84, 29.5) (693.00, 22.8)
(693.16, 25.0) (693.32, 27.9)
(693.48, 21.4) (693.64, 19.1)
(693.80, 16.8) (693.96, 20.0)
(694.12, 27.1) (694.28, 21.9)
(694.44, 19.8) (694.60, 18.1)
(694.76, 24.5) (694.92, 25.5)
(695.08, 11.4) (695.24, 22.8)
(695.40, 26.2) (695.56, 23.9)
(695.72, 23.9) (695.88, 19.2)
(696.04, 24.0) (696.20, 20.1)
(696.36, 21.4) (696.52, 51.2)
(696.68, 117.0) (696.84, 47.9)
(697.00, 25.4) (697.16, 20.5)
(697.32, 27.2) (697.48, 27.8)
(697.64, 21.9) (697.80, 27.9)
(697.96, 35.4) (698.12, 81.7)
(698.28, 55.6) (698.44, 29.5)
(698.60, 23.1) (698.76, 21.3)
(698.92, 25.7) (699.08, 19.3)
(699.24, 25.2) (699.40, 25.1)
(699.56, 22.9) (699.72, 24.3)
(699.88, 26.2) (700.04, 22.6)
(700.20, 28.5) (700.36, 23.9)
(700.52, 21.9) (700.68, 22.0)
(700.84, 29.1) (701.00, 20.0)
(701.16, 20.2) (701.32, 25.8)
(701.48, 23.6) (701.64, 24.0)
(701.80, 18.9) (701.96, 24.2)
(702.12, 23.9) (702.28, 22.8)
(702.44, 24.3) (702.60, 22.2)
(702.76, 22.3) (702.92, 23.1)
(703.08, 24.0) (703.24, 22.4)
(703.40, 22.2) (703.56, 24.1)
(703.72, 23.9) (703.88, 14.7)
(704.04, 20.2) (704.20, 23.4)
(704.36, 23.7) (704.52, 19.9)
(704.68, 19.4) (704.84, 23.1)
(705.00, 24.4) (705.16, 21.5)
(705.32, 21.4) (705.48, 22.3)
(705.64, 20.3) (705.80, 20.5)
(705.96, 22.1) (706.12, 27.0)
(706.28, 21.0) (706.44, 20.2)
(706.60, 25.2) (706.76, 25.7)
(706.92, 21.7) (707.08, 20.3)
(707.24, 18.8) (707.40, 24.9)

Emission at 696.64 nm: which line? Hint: [S II]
